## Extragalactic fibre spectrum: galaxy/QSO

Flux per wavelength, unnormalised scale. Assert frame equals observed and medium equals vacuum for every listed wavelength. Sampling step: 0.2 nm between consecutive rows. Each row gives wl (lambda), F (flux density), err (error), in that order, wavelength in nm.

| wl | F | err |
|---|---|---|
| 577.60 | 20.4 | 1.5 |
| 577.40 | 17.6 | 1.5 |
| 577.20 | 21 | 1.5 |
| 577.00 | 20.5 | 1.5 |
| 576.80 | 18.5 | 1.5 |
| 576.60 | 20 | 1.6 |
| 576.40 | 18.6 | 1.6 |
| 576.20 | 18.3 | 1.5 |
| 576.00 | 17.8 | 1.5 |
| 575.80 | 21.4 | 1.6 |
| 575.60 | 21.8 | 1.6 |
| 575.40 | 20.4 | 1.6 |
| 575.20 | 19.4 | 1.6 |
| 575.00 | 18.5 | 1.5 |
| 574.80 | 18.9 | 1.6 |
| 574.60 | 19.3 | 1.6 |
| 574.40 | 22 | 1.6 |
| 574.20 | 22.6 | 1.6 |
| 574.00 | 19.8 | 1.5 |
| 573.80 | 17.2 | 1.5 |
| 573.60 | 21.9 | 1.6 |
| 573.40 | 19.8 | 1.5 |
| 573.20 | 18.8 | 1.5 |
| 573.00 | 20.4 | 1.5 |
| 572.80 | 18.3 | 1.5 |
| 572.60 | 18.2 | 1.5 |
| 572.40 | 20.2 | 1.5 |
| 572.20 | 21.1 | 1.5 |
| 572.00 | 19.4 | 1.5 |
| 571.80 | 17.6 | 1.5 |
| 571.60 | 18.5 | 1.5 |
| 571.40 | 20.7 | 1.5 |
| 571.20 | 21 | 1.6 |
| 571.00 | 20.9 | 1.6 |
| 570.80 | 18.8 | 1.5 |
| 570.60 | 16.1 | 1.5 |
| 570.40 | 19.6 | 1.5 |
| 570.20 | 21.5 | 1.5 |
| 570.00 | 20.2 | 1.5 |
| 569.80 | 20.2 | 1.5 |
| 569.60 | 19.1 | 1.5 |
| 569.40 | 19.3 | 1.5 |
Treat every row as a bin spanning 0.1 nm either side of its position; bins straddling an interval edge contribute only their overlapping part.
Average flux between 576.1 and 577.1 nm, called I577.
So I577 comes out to 19.2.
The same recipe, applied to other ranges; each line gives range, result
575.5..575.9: 21.6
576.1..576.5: 18.5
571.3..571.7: 19.6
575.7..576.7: 19.2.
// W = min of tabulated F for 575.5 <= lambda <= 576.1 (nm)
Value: 17.8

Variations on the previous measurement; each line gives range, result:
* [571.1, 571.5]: 20.7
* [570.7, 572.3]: 17.6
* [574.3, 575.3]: 18.5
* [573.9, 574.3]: 19.8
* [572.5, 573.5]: 18.2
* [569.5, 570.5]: 19.1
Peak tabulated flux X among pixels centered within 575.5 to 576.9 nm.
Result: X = 21.8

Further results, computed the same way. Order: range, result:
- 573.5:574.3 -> 22.6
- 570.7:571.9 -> 21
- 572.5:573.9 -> 21.9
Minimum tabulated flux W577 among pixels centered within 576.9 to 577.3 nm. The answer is 20.5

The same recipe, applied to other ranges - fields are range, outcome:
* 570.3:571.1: 16.1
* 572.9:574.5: 17.2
